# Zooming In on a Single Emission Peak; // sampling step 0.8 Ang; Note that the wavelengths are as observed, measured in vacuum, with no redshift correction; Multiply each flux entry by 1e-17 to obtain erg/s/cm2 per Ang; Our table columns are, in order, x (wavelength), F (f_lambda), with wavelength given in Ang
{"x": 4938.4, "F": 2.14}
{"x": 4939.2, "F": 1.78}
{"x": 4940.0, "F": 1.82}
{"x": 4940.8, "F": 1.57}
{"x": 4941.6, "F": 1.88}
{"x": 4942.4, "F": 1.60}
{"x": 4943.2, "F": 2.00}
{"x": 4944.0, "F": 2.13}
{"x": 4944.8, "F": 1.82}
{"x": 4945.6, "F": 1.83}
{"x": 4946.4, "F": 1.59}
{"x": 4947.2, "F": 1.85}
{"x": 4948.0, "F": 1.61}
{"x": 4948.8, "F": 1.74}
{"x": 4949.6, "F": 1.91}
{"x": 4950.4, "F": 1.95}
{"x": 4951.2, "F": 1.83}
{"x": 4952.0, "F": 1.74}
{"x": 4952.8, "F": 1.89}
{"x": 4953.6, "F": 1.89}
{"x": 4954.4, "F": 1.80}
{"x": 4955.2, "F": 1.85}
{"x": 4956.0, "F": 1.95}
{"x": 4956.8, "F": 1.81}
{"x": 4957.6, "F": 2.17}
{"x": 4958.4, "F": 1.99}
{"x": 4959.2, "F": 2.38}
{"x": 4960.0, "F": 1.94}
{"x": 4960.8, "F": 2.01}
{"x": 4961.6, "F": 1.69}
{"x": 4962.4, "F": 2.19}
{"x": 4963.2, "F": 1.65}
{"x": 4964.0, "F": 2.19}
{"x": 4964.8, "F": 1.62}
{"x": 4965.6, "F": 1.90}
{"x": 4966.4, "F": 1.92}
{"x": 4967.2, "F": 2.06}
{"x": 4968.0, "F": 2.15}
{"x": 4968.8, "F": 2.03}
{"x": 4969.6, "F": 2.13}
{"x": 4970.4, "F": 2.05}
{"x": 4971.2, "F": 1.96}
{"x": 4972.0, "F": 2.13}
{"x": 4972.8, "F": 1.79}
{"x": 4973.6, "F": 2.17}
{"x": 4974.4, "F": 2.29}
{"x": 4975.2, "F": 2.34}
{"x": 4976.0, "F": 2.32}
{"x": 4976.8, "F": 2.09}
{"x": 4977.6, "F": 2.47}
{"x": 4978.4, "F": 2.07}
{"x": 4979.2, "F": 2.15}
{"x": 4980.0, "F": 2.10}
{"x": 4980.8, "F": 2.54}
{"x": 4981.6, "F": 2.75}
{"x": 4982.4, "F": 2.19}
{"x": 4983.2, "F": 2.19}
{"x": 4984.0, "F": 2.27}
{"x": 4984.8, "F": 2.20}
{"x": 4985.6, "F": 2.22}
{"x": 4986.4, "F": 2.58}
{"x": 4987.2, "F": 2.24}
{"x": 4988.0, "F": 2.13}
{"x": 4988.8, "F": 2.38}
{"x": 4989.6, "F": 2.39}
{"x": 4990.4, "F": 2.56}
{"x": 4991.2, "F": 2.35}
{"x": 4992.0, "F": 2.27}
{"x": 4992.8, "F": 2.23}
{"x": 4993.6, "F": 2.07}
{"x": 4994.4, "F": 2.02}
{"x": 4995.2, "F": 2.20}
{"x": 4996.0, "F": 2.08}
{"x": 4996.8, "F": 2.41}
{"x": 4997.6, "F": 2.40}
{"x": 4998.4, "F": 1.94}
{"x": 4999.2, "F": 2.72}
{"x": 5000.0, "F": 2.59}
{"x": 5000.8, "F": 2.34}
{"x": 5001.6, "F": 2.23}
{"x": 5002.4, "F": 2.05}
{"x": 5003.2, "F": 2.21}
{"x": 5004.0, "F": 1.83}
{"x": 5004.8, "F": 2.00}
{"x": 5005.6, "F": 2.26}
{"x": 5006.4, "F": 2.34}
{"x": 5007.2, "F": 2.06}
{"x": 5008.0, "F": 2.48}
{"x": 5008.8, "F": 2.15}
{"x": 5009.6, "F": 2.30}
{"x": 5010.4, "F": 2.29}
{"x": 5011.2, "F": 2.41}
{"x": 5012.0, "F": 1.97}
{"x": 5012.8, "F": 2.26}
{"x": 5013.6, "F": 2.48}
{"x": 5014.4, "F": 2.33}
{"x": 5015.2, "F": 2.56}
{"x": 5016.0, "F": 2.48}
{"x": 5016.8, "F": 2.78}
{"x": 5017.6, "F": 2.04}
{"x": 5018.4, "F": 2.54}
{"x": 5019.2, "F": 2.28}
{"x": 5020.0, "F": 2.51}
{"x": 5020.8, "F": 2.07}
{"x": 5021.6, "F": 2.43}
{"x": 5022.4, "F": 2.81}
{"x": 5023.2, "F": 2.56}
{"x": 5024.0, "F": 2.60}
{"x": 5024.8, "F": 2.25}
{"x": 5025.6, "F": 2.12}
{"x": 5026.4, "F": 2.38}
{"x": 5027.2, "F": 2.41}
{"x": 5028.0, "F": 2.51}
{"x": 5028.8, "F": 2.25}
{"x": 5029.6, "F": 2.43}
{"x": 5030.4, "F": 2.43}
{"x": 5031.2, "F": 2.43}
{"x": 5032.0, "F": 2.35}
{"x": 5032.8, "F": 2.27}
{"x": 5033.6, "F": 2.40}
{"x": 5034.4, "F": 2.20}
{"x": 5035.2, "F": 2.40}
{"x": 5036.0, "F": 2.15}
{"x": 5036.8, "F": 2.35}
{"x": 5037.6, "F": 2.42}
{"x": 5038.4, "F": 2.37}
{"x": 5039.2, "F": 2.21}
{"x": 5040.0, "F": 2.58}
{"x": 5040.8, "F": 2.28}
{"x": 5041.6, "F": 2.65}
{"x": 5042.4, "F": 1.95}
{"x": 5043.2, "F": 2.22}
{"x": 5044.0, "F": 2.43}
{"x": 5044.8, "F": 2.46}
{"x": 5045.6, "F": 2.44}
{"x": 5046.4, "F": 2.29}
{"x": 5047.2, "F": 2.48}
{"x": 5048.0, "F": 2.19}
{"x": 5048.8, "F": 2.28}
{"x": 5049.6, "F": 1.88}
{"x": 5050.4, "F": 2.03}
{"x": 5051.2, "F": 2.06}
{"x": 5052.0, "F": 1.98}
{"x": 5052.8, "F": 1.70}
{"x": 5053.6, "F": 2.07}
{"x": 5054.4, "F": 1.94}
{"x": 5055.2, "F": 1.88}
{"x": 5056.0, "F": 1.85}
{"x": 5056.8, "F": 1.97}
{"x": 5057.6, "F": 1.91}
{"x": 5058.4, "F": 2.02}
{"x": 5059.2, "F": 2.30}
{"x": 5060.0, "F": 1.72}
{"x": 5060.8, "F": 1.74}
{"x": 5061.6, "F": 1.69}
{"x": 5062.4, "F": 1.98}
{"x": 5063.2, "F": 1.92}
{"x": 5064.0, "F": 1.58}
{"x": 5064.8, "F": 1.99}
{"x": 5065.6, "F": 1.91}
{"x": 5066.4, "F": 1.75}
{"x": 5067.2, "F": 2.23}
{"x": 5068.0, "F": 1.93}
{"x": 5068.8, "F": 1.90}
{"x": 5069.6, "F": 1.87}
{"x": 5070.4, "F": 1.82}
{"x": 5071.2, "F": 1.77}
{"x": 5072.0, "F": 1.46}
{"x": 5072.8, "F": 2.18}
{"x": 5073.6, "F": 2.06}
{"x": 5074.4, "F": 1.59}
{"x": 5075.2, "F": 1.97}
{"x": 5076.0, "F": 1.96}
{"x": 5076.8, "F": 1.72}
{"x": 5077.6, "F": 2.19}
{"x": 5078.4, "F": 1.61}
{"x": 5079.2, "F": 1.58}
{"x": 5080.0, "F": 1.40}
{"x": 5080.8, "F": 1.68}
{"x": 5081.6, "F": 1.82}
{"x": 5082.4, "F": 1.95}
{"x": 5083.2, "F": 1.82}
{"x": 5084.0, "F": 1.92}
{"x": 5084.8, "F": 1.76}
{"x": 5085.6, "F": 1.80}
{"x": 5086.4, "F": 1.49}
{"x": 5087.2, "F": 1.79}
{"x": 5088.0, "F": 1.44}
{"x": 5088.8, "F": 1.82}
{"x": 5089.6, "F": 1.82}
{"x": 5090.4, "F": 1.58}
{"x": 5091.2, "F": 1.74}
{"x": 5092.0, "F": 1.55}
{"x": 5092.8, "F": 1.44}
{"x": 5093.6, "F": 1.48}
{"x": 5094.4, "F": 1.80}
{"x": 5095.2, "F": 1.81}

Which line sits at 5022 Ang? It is C III]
